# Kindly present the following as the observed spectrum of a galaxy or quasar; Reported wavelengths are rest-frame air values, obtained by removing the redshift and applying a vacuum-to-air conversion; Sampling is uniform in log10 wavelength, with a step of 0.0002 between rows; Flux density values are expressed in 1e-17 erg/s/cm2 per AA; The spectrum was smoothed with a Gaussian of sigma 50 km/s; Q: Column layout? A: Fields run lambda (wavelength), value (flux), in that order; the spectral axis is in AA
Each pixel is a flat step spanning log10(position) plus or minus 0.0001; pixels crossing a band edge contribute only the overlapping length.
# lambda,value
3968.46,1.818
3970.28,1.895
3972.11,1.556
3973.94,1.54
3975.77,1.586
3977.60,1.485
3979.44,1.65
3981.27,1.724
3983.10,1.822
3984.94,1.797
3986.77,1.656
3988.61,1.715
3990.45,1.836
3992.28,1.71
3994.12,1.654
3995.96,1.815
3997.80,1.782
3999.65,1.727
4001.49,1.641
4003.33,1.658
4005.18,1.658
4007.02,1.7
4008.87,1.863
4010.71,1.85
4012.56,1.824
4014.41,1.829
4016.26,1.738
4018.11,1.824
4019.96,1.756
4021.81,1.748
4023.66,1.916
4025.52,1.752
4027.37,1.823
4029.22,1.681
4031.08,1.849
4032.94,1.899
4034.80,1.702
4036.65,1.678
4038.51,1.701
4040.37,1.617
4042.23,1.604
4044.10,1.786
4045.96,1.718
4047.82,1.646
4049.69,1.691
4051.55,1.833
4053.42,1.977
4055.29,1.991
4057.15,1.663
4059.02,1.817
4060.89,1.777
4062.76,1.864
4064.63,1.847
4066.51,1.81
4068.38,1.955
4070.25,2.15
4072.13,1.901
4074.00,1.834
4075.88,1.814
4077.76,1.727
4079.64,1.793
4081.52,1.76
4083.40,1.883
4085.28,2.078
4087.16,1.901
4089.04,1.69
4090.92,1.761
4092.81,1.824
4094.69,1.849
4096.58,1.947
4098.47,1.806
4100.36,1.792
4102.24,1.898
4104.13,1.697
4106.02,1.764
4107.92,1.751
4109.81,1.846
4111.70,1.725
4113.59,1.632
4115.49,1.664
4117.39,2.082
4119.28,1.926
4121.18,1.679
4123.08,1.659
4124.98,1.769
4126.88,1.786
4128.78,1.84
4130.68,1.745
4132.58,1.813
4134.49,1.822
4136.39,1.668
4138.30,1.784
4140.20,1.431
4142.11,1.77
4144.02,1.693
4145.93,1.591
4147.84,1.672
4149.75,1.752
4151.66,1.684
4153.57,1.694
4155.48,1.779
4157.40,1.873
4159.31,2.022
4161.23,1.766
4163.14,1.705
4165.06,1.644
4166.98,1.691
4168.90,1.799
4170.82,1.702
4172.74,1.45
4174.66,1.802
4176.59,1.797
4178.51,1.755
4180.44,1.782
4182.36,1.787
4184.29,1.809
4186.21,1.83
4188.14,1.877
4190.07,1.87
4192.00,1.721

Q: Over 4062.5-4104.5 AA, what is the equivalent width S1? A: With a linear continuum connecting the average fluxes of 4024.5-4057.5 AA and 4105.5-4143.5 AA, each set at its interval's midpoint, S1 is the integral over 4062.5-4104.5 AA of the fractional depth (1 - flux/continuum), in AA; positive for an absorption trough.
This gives -2.29 AA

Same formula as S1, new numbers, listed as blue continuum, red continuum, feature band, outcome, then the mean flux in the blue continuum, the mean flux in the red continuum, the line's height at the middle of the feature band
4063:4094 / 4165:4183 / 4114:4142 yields 0.5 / 1.86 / 1.72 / 1.79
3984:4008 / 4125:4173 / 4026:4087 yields -3.0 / 1.72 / 1.73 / 1.72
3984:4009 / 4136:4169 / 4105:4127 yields -0.6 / 1.72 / 1.72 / 1.72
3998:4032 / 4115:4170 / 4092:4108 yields -0.5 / 1.77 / 1.75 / 1.76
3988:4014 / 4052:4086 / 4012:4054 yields 0.9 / 1.75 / 1.87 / 1.8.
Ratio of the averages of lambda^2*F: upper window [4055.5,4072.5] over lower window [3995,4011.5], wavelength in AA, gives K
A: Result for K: 1.1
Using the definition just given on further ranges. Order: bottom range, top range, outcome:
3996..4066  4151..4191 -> 1.07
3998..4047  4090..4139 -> 1.07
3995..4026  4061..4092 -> 1.08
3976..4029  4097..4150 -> 1.07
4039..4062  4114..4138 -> 1.05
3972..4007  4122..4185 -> 1.12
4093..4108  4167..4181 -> 0.98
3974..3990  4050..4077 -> 1.16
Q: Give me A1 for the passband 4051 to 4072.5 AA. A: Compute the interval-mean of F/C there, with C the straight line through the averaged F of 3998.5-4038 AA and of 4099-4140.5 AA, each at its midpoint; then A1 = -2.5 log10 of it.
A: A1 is -0.07 mag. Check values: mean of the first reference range 1.77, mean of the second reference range 1.77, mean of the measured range 1.88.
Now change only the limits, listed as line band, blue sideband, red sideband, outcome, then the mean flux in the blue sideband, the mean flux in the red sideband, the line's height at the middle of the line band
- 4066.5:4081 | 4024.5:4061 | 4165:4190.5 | -0.068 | 1.76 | 1.76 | 1.76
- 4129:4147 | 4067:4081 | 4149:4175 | 0.043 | 1.88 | 1.74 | 1.78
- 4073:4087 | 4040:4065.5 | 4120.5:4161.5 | -0.048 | 1.78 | 1.74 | 1.77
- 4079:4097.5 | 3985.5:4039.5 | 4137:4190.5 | -0.060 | 1.76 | 1.74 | 1.75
